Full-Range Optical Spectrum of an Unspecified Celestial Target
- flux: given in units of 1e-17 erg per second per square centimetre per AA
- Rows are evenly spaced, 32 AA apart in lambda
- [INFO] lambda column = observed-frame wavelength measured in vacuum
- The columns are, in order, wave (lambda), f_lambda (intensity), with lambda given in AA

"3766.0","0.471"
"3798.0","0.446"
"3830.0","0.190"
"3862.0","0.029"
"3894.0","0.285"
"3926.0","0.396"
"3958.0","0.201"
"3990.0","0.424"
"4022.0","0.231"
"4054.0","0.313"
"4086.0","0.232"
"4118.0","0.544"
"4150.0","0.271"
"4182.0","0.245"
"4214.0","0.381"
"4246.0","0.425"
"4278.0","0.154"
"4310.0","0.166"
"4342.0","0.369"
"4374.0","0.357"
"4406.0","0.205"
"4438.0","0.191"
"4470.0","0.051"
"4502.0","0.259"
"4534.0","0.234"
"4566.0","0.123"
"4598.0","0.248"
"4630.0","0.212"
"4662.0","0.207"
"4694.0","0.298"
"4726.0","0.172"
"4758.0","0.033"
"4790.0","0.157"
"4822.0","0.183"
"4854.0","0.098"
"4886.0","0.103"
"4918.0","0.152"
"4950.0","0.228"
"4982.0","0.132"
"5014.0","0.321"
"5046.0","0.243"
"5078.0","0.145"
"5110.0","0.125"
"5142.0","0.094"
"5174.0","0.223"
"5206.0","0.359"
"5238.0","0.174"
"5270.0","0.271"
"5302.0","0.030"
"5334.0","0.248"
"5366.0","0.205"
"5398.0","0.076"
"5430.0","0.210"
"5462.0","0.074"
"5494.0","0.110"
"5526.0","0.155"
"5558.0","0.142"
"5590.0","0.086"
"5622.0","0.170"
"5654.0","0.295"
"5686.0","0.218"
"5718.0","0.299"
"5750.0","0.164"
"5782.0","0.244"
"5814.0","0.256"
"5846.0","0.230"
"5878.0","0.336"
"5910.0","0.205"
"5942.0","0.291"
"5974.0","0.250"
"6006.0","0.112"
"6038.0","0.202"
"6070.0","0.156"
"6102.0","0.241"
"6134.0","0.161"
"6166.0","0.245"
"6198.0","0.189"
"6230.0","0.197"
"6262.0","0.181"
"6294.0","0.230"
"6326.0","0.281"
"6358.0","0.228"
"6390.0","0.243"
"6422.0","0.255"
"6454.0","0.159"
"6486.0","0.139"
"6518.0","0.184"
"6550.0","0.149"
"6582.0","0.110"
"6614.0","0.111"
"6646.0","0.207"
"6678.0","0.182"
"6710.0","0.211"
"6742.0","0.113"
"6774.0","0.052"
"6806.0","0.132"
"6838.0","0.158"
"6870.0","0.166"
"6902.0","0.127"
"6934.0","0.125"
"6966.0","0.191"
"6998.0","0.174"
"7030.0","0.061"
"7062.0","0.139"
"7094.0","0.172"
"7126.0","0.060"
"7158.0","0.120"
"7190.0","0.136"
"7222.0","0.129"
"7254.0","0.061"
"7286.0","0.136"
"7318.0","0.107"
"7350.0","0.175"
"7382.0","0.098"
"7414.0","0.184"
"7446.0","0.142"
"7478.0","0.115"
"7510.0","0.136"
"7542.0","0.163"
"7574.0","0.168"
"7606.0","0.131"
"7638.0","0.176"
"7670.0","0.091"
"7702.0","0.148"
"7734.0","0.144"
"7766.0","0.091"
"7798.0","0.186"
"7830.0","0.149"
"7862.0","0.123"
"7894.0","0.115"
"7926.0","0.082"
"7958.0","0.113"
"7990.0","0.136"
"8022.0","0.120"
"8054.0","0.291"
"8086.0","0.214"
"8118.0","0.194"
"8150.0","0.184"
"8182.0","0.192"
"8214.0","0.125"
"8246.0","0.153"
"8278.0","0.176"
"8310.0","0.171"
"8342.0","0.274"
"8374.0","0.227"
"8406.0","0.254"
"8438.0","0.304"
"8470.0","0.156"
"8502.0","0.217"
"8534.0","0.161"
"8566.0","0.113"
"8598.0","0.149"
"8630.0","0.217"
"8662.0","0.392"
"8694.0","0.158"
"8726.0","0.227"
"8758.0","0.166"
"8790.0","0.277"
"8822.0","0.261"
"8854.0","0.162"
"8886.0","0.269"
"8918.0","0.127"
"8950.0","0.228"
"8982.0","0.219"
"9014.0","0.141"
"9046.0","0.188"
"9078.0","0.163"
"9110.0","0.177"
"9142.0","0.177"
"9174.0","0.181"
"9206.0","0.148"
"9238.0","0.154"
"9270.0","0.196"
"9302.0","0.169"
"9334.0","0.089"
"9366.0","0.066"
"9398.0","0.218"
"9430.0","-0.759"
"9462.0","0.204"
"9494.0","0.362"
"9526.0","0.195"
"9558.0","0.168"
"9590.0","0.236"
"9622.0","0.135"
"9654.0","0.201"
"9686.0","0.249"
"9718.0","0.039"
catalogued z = 1.163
